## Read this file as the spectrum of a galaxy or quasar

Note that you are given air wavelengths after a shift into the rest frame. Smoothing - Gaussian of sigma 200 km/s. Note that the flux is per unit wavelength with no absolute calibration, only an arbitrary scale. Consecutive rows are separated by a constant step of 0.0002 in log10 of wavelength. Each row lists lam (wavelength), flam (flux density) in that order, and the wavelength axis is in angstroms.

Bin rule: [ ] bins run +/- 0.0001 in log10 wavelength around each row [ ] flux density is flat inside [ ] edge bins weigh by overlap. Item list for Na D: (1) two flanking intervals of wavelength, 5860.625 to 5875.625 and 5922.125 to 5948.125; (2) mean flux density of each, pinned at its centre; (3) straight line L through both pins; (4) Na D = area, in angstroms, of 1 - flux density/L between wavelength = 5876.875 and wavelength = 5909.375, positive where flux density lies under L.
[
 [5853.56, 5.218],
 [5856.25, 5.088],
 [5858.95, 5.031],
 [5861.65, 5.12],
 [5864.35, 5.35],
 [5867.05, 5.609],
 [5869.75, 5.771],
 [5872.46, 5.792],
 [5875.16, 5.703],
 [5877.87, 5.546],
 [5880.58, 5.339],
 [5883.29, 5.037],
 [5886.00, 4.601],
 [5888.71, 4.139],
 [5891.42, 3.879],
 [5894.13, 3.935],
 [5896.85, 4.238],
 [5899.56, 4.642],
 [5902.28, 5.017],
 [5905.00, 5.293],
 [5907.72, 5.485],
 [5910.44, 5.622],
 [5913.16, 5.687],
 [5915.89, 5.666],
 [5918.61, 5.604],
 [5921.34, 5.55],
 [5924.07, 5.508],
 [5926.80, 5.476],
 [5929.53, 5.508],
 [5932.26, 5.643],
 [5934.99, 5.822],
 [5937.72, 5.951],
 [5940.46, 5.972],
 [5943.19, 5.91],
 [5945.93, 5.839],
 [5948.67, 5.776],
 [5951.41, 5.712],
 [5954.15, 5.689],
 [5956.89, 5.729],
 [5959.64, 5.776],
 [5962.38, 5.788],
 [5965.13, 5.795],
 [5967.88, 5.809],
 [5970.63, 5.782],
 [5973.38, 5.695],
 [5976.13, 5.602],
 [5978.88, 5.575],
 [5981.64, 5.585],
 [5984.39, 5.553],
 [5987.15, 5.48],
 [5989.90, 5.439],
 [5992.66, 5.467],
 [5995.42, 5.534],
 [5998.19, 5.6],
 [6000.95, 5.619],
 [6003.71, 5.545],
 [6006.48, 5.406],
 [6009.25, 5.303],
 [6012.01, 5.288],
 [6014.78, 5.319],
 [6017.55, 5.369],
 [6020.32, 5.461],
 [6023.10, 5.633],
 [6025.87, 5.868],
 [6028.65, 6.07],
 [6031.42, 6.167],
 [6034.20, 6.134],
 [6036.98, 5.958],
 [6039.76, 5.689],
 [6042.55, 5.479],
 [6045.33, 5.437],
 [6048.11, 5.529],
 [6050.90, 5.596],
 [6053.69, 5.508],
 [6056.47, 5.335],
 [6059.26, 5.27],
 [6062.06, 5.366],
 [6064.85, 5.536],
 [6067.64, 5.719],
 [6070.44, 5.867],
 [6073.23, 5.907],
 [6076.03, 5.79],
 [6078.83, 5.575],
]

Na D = 5.0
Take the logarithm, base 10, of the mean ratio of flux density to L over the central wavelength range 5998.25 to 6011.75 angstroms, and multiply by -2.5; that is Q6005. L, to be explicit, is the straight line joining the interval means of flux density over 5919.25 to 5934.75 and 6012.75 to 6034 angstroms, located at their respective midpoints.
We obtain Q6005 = 0.041 mag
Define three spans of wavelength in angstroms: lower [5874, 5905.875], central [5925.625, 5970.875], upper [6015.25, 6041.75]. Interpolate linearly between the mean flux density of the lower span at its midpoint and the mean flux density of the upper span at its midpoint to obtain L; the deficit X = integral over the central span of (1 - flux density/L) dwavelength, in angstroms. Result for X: -4.9 angstroms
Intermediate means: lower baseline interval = 4.77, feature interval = 5.76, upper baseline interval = 5.79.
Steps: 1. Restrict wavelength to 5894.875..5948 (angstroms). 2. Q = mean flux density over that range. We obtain 5.48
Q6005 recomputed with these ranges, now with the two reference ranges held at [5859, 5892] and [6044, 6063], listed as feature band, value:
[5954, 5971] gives -0.09 mag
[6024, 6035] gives -0.12 mag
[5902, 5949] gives -0.08 mag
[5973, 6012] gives -0.03 mag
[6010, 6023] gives 0.00 mag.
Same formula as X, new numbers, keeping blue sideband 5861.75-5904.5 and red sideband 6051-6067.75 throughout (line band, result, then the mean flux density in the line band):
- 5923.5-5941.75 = -2.1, 5.7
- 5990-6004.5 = -0.7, 5.54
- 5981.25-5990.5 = -0.5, 5.52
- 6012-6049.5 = -2.2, 5.69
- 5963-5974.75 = -1.3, 5.77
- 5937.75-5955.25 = -2.3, 5.83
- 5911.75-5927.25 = -1.6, 5.59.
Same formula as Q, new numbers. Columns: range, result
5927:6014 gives 5.65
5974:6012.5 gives 5.51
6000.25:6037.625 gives 5.65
